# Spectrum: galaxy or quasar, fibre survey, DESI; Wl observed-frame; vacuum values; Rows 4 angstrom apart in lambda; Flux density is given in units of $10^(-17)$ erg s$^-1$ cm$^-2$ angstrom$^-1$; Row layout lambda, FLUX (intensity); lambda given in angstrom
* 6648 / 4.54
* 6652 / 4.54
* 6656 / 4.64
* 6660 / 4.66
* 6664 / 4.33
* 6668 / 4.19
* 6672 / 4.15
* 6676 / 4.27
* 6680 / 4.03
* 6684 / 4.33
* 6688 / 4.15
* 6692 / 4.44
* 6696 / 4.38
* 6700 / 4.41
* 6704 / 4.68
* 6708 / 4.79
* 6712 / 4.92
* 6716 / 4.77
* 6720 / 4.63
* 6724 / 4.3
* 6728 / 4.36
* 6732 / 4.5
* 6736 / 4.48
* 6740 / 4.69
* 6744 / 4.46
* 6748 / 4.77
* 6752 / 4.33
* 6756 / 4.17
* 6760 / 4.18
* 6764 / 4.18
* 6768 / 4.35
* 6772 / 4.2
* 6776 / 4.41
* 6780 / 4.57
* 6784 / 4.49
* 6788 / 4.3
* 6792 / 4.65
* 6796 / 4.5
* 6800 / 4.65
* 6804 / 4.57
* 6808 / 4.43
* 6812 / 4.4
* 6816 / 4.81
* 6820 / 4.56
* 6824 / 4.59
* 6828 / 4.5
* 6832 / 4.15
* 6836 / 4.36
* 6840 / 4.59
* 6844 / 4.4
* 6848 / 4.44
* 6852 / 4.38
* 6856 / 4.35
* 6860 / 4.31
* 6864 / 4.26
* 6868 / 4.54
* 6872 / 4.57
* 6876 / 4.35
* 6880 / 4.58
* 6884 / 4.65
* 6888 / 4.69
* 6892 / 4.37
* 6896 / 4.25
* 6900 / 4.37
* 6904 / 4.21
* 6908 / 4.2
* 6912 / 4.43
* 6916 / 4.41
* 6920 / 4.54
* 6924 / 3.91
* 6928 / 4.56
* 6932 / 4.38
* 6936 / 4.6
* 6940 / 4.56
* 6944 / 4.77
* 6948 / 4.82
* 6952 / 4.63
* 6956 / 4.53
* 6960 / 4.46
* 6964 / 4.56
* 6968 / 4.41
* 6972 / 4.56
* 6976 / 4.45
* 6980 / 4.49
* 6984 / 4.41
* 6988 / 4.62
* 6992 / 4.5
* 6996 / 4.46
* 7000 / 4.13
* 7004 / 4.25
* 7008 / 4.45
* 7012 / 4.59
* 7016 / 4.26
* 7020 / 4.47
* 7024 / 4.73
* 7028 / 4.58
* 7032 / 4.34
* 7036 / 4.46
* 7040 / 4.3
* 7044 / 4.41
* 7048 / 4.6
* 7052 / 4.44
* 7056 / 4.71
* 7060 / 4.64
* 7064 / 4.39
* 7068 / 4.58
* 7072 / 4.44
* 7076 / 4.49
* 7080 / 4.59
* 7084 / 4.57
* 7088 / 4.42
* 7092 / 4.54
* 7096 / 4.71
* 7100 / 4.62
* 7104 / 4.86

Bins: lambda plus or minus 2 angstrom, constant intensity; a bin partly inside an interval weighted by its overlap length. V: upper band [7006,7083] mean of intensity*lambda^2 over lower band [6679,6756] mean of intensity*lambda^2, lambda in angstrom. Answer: 1.10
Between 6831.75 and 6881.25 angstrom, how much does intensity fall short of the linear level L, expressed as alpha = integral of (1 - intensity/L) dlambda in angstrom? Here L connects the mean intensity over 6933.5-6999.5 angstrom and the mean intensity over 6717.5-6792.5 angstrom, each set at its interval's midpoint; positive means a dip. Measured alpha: 0.7 angstrom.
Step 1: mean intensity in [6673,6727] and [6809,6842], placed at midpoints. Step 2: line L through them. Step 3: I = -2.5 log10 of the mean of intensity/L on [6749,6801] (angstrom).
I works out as 0.02 mag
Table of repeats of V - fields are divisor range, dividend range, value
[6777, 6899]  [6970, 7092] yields 1.06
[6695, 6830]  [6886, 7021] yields 1.05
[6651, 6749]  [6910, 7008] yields 1.08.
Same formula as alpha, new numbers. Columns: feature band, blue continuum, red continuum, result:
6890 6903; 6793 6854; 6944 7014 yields 0.50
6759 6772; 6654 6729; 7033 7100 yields 0.65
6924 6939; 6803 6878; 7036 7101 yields 0.14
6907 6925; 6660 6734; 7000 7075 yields 0.53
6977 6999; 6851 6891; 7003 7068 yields 0.01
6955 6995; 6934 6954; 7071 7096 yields 1.25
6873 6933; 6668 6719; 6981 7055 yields 0.65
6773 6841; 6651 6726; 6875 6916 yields -1.03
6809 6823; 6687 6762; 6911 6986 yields -0.24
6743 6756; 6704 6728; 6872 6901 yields 0.42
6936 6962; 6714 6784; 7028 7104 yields -0.78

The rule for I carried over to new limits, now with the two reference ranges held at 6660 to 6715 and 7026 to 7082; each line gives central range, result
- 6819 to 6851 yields 0.00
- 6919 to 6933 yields 0.03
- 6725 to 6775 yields 0.01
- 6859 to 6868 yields 0.03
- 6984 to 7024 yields 0.01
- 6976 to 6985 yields 0.01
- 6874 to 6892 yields -0.02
